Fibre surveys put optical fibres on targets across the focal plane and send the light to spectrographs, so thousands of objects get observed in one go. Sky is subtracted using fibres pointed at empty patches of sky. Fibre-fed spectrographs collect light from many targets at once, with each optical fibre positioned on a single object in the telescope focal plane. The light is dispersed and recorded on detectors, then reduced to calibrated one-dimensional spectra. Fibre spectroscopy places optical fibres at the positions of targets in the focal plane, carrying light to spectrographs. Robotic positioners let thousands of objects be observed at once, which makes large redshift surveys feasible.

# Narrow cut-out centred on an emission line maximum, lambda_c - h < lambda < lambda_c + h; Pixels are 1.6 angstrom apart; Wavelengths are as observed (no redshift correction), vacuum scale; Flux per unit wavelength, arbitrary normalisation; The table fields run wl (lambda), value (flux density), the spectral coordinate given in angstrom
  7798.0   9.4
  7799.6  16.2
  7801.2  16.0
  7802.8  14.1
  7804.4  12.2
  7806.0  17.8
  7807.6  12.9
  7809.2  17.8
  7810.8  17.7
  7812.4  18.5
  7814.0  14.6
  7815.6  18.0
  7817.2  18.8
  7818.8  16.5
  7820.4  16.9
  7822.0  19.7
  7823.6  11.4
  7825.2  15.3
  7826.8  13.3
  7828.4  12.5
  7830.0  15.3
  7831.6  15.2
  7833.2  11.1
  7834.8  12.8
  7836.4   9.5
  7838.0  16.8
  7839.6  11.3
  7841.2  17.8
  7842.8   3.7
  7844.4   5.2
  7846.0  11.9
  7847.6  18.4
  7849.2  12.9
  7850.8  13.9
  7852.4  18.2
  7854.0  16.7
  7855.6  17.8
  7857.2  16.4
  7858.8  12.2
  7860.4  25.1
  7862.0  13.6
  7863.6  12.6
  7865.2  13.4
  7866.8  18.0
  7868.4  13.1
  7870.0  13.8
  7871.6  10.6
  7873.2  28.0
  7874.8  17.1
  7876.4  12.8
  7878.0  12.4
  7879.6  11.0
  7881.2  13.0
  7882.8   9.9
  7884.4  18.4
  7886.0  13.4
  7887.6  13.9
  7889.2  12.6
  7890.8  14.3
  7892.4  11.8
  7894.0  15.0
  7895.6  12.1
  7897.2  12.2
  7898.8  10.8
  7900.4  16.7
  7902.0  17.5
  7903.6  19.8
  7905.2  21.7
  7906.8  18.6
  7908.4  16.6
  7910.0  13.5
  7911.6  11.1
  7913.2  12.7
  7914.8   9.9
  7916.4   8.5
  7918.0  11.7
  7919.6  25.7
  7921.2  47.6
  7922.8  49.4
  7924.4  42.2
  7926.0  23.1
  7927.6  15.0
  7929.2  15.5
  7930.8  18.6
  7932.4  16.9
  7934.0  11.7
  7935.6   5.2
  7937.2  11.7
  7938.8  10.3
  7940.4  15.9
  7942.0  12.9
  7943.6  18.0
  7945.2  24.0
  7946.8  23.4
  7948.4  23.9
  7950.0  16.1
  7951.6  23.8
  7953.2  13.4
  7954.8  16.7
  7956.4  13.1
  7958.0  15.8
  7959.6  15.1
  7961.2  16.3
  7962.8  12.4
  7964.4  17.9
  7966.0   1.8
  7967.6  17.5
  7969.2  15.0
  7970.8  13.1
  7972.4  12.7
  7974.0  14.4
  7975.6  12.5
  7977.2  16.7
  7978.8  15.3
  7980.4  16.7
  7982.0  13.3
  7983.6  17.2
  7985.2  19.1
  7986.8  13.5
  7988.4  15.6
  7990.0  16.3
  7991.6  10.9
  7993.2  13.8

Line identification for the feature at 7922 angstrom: H-alpha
